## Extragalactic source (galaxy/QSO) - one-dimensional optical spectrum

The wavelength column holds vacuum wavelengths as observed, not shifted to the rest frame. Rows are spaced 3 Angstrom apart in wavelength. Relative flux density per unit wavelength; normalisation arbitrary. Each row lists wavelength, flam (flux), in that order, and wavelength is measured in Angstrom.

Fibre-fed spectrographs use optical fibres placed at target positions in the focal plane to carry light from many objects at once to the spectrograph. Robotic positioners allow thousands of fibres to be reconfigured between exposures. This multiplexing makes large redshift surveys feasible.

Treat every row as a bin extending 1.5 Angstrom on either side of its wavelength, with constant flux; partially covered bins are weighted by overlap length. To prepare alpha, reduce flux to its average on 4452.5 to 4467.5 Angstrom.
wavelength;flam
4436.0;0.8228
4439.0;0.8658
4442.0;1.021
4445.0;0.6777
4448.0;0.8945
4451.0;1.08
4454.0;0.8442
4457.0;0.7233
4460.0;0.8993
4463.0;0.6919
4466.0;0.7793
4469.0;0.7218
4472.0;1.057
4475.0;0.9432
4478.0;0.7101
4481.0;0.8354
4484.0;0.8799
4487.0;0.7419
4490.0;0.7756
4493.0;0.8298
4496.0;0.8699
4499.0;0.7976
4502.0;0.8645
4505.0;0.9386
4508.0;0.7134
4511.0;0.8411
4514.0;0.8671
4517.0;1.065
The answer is 0.788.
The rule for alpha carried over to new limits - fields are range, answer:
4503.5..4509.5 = 0.826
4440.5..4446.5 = 0.849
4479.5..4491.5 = 0.808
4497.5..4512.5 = 0.831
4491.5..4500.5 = 0.832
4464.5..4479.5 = 0.842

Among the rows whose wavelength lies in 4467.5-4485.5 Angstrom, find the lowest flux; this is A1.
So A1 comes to 0.7101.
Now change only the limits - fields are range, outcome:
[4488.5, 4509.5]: 0.7134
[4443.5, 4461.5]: 0.6777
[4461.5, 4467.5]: 0.6919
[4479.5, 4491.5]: 0.7419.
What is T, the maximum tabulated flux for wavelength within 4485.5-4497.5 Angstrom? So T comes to 0.8699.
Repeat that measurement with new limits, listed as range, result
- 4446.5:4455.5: 1.08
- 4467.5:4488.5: 1.057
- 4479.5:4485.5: 0.8799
